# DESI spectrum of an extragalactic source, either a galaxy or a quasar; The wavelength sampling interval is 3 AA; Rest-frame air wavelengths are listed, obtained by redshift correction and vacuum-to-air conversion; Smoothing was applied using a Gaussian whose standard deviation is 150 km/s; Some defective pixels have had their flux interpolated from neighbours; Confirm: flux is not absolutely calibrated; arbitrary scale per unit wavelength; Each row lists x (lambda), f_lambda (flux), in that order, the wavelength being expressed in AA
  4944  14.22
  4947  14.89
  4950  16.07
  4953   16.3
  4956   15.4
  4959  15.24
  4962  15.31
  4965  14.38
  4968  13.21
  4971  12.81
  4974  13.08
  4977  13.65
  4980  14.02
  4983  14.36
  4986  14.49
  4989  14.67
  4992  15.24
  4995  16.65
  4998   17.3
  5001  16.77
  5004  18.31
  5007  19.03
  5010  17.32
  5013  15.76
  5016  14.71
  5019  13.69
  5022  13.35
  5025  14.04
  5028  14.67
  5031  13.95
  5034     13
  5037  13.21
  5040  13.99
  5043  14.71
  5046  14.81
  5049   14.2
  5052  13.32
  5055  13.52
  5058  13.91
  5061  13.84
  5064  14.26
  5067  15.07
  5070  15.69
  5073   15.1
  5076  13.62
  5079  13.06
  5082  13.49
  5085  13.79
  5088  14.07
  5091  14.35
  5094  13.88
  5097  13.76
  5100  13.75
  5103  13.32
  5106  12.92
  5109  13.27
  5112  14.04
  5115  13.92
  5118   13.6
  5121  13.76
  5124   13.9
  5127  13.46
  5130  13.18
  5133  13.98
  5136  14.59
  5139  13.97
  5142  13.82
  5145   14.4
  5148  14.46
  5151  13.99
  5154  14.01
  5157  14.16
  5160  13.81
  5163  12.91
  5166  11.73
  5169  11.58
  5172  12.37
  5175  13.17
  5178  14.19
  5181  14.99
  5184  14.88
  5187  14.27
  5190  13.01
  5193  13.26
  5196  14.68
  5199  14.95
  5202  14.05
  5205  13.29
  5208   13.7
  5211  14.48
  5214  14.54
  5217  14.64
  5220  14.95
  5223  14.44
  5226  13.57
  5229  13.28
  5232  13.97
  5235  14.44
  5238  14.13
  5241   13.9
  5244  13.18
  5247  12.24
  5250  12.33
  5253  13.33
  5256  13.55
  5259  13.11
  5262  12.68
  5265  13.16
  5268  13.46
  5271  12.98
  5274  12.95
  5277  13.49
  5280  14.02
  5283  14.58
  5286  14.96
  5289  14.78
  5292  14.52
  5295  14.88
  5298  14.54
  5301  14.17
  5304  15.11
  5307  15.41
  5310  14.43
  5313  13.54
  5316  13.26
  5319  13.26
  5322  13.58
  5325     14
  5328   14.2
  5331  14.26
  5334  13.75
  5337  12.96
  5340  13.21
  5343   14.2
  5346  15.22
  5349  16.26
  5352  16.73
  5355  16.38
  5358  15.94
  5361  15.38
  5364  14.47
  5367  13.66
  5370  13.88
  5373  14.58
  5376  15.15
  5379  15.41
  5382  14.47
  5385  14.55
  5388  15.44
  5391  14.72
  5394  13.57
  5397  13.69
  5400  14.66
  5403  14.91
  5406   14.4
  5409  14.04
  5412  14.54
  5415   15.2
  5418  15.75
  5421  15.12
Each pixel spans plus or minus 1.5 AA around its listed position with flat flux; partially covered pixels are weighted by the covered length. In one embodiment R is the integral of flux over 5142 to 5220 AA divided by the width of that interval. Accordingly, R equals 13.8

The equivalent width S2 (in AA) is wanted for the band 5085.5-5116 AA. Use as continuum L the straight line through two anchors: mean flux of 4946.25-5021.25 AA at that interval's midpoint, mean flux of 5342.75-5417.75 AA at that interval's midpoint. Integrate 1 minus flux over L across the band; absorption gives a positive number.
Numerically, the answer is 2.9 AA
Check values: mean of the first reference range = 15.3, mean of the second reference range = 14.9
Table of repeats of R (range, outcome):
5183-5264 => 13.8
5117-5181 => 13.6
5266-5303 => 14.1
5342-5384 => 15.1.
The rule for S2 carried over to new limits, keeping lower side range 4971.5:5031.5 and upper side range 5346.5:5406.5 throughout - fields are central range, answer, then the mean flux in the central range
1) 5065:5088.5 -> 1.4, 14.2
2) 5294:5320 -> 1.2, 14.3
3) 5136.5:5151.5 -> 0.9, 14.2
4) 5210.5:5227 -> 0.7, 14.5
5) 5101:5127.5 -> 2.7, 13.6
